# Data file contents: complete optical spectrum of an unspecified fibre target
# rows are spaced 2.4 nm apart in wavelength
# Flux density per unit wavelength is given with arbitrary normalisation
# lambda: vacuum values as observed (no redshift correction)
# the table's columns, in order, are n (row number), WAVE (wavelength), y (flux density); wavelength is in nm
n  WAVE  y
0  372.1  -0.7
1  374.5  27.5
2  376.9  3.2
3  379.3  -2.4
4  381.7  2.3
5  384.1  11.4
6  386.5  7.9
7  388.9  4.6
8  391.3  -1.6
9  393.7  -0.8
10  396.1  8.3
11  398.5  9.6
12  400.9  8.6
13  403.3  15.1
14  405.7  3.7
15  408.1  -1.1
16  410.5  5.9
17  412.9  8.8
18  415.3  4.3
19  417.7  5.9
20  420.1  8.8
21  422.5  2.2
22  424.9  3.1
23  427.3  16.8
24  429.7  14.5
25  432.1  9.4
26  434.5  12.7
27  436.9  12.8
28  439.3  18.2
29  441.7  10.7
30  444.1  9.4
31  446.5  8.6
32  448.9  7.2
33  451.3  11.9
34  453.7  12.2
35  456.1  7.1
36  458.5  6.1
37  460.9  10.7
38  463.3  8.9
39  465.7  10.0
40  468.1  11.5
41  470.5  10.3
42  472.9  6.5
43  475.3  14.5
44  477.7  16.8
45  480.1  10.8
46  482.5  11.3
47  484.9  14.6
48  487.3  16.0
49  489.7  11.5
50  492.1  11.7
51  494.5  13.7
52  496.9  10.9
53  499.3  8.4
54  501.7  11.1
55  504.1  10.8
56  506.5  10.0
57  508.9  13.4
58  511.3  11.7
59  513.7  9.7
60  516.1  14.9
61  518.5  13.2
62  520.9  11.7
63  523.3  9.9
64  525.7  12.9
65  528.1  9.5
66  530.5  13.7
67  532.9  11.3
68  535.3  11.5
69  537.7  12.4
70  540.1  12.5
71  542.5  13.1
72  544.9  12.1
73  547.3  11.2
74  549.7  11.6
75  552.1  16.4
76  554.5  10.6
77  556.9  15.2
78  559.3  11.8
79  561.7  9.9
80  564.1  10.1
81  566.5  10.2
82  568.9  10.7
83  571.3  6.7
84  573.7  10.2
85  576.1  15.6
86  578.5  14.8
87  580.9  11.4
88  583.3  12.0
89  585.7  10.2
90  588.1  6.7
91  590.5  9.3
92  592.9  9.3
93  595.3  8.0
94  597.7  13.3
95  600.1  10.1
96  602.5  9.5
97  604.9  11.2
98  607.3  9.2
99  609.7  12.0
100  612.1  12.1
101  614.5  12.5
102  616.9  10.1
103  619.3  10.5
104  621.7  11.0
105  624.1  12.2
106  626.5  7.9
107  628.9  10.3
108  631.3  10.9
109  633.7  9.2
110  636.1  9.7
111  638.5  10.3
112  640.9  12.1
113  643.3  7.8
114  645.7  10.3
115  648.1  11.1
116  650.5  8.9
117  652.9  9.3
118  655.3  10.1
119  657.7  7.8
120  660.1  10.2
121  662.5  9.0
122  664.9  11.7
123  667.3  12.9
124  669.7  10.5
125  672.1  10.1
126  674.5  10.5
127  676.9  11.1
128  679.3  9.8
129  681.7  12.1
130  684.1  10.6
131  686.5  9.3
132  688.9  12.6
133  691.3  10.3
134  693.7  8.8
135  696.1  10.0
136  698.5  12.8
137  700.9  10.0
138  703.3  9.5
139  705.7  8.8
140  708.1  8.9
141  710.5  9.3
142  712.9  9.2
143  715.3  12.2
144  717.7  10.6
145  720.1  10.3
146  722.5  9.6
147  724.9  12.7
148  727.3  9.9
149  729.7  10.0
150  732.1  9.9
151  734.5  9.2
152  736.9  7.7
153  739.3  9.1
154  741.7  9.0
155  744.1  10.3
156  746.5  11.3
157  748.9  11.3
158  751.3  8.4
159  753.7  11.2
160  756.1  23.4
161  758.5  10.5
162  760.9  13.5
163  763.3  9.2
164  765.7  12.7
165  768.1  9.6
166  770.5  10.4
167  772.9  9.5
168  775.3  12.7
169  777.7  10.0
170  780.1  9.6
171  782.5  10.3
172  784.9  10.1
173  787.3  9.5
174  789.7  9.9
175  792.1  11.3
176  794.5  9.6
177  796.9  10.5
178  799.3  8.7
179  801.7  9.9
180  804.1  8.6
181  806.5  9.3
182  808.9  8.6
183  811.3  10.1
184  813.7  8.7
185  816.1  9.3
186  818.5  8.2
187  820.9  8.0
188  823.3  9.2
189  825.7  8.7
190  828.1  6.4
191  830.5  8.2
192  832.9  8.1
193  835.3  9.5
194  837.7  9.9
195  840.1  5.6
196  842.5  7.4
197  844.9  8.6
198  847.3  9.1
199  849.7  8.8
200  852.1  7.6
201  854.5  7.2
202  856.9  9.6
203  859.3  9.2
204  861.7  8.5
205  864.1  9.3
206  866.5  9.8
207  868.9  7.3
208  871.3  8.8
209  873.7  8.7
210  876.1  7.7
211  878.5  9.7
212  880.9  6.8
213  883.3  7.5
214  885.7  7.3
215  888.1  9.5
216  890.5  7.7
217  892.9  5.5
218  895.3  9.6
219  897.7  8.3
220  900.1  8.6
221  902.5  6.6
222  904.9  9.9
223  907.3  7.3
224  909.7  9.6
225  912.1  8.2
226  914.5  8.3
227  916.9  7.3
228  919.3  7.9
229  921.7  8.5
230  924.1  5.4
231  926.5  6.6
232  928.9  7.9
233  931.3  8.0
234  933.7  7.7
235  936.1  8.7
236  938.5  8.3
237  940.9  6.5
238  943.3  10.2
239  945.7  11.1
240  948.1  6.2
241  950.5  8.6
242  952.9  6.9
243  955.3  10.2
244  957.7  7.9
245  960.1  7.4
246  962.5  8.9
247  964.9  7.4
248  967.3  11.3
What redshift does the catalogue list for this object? 0.15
